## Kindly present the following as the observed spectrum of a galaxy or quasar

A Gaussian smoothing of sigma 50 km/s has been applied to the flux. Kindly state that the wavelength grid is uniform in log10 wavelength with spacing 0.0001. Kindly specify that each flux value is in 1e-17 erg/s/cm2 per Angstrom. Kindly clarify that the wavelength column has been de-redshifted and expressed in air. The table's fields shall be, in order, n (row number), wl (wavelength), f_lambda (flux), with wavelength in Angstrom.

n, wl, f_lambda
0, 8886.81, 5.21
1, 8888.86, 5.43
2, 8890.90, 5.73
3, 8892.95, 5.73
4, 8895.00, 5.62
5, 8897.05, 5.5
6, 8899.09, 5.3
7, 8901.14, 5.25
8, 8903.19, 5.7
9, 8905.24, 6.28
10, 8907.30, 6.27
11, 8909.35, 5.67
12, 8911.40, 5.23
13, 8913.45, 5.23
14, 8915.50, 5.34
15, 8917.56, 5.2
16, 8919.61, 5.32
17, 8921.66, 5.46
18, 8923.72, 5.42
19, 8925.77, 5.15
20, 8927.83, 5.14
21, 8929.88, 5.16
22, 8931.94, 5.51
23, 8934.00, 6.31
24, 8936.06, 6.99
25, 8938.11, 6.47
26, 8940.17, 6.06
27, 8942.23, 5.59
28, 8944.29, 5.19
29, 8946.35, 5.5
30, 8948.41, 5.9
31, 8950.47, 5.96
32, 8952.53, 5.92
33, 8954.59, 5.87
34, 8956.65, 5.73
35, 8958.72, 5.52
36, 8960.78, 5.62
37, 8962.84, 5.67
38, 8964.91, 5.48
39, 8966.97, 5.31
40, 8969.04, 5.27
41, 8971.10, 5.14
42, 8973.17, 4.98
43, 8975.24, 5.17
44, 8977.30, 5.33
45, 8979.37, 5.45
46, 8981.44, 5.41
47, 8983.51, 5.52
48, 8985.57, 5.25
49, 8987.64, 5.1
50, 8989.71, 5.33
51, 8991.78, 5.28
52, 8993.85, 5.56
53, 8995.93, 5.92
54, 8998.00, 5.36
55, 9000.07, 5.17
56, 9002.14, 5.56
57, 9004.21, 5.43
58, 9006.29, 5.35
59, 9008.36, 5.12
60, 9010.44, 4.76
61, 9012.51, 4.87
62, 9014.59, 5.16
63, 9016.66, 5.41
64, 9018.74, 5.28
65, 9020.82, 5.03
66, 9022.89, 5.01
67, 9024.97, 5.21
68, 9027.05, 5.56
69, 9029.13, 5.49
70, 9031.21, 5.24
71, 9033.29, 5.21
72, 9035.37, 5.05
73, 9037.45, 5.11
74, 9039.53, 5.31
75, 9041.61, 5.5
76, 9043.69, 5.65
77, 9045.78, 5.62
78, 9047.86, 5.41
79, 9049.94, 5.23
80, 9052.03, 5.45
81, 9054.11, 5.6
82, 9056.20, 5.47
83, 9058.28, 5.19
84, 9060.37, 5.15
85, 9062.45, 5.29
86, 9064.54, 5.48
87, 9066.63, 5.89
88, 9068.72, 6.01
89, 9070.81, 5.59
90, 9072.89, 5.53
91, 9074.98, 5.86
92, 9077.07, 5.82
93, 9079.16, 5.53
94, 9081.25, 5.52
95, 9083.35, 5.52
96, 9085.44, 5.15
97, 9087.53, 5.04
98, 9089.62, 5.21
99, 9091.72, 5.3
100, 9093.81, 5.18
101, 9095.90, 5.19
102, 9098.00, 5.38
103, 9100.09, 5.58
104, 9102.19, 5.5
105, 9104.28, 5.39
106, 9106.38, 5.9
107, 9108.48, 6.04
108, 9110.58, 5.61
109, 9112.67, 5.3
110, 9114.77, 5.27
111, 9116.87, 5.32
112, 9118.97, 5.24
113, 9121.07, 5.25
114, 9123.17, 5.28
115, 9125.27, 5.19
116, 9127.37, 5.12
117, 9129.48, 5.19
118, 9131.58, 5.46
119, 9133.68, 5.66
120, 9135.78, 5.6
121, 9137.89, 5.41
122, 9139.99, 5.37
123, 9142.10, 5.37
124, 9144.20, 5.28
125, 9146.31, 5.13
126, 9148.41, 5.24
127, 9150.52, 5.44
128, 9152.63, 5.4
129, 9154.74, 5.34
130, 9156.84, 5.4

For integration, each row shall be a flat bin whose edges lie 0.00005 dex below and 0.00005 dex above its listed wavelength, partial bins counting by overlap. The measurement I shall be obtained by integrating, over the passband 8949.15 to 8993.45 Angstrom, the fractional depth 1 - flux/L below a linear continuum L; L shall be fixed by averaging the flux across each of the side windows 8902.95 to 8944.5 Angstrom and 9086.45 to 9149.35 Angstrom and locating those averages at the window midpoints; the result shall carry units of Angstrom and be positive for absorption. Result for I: 1.1 Angstrom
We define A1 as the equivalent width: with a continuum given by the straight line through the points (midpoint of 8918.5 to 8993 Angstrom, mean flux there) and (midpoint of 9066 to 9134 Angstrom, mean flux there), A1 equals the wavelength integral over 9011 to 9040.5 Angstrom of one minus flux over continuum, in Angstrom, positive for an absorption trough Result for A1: 1.6 Angstrom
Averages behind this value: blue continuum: 5.54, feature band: 5.2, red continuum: 5.45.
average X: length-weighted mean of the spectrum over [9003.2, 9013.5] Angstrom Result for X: 5.1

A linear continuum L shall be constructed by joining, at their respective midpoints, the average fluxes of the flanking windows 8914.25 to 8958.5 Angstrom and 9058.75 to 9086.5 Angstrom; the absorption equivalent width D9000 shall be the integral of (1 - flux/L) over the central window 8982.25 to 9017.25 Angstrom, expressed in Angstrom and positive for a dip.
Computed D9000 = 2.0 Angstrom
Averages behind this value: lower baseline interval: 5.67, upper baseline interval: 5.56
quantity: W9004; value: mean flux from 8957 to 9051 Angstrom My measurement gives 5.32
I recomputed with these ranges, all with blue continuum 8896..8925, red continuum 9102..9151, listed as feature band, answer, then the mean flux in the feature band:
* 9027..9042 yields 0.4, 5.28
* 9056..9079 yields -0.6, 5.57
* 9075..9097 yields 0.2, 5.37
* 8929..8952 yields -1.6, 5.88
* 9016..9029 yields 0.5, 5.26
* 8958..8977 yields 0.5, 5.35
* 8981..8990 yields 0.3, 5.32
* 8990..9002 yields 0.0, 5.46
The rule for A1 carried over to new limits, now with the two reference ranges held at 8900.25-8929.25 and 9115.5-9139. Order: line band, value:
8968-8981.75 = 0.5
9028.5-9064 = 0.2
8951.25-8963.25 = -0.6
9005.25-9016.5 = 0.7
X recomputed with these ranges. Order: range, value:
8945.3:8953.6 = 5.82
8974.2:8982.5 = 5.34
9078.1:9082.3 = 5.52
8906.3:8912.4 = 5.73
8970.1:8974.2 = 5.05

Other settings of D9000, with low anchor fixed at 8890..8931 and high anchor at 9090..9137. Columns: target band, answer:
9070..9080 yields -0.5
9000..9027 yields 1.2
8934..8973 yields -1.9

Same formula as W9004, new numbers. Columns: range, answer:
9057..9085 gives 5.56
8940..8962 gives 5.7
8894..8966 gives 5.64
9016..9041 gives 5.24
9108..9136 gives 5.38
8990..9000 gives 5.48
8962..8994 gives 5.32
